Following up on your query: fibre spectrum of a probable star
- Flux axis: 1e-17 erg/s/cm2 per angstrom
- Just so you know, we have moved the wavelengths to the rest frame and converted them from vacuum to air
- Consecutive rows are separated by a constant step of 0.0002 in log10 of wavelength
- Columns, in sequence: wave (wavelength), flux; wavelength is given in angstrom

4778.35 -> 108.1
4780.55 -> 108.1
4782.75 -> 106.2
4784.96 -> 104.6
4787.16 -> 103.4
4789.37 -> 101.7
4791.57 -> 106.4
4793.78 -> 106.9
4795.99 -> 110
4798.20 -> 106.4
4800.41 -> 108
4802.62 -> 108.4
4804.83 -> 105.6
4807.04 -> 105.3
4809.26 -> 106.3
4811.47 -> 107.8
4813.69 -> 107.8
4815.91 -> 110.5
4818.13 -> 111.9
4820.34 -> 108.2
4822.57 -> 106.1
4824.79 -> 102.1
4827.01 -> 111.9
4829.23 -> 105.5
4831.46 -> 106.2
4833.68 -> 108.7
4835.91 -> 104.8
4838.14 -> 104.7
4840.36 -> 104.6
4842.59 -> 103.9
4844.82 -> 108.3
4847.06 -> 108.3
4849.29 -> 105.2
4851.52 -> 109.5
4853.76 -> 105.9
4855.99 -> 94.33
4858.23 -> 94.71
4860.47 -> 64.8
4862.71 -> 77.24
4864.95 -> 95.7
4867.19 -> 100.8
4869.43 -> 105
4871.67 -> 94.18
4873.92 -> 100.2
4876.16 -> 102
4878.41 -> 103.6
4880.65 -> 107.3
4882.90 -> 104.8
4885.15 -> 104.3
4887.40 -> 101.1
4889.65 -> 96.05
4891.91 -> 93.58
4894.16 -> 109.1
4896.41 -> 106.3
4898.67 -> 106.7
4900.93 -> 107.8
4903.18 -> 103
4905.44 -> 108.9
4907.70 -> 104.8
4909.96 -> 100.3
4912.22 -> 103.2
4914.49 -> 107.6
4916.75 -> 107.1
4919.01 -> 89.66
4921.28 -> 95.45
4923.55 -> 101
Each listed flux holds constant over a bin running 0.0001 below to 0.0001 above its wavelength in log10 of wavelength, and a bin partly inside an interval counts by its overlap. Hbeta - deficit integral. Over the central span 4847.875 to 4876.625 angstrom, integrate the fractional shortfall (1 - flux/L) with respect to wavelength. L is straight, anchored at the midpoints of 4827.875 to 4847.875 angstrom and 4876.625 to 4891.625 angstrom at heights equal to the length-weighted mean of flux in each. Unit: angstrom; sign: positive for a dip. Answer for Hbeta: 2.2 angstrom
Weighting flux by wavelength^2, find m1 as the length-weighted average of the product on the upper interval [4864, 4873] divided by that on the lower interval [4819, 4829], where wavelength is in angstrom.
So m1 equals 0.9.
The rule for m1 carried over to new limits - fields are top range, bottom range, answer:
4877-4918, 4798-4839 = 1.00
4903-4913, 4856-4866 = 1.26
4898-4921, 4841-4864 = 1.09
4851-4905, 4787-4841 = 0.96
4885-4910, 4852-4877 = 1.11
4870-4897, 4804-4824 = 0.97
